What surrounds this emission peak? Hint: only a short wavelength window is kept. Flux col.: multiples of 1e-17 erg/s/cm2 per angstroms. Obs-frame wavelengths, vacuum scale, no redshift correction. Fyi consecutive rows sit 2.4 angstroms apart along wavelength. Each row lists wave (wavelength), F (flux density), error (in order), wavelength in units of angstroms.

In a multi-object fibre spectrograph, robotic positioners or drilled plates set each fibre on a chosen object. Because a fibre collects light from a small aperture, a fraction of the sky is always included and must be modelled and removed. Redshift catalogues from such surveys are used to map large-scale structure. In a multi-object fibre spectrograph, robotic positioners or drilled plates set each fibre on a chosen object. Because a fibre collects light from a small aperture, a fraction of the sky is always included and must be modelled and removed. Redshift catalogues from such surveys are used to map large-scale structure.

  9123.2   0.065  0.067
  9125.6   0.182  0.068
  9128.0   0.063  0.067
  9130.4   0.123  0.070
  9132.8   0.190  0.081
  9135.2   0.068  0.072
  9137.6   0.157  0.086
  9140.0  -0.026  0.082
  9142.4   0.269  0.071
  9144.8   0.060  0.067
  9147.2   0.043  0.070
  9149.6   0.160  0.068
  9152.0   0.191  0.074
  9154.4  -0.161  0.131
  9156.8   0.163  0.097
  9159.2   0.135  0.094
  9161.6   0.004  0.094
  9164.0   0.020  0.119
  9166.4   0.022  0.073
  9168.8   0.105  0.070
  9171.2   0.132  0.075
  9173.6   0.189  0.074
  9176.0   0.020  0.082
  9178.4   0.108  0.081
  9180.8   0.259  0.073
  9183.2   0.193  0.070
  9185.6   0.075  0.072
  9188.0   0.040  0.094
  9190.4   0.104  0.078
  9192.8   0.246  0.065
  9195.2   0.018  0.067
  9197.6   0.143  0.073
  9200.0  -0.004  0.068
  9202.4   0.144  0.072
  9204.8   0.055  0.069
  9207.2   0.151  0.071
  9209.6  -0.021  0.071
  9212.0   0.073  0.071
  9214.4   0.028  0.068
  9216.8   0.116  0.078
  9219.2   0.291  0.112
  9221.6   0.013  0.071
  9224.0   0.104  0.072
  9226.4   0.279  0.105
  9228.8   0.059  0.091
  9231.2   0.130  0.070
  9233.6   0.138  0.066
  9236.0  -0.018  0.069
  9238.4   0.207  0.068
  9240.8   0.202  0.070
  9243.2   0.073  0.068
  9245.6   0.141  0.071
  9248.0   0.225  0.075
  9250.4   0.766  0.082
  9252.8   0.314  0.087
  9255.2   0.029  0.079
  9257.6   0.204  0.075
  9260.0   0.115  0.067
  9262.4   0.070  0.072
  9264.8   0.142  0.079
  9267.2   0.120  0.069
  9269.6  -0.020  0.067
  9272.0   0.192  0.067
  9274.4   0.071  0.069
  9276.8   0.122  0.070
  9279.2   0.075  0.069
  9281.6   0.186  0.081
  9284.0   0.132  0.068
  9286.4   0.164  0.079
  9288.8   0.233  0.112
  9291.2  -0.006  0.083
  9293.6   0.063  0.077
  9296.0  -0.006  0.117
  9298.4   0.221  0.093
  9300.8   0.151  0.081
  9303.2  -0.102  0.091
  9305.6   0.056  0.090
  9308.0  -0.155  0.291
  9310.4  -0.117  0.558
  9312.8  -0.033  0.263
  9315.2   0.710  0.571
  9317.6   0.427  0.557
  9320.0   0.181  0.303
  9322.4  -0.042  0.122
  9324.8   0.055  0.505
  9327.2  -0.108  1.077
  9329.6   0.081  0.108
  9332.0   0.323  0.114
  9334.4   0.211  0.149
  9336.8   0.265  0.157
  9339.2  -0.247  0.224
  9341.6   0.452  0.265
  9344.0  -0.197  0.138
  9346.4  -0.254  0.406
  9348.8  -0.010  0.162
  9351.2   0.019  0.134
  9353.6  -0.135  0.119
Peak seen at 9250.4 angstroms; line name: H-beta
